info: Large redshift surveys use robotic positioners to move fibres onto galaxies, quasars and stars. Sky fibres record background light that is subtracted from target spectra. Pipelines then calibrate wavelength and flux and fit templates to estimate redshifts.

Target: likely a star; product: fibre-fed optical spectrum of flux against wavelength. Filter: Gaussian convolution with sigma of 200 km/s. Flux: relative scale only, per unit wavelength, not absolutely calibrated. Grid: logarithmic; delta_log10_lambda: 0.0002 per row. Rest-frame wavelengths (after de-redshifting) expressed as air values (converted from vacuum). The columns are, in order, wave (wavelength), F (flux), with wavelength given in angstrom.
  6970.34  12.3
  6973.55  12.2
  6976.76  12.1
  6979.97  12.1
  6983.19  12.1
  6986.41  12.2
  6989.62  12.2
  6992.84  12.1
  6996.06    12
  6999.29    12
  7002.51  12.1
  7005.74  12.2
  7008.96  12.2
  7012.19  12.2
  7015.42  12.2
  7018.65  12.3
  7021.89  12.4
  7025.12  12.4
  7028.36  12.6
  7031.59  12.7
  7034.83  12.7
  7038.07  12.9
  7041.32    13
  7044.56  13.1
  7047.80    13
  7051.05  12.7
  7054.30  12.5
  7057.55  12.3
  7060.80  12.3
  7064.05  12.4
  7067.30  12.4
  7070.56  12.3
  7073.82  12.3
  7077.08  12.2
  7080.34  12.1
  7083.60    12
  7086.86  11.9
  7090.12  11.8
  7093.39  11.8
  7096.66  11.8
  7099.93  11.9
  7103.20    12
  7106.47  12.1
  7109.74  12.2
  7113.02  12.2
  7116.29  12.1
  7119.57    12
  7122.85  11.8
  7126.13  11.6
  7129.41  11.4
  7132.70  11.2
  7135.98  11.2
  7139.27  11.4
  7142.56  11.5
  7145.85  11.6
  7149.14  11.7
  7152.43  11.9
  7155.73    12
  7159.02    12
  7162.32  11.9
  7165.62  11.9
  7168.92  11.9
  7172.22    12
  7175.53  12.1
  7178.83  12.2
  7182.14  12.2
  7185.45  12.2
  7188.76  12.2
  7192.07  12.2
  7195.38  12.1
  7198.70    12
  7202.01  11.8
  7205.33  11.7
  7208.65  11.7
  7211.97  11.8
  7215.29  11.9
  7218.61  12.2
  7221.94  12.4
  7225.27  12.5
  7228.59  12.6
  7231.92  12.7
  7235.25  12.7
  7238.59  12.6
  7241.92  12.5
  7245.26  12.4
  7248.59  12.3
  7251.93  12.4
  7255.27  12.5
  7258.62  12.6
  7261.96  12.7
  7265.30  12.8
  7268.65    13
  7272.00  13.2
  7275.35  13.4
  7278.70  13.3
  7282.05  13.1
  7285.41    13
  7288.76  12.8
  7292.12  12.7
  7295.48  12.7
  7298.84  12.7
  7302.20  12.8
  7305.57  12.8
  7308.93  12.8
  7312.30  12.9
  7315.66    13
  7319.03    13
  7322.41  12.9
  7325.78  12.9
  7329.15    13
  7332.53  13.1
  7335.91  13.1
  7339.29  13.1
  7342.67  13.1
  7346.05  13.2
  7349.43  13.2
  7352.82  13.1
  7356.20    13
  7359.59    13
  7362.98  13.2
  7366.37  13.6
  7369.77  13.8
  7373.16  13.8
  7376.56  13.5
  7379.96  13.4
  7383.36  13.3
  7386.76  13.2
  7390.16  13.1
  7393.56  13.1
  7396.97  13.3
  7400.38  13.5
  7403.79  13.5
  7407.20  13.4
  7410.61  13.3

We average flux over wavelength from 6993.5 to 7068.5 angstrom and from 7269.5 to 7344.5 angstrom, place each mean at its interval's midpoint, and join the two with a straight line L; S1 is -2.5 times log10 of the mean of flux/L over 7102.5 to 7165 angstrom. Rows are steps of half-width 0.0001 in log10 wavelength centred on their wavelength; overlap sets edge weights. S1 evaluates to 0.08 mag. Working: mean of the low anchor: 12.5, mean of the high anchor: 13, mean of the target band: 11.8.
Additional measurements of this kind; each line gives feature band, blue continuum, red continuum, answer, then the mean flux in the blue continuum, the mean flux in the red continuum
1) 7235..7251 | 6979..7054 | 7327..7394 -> 0.04 mag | 12.4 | 13.2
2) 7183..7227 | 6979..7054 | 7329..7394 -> 0.07 mag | 12.4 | 13.3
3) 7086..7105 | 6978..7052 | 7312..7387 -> 0.06 mag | 12.4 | 13.2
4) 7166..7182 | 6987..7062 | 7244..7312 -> 0.05 mag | 12.4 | 12.8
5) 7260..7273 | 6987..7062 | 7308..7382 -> 0.01 mag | 12.4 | 13.2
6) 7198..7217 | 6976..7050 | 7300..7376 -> 0.09 mag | 12.4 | 13.1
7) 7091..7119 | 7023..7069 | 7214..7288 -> 0.06 mag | 12.6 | 12.7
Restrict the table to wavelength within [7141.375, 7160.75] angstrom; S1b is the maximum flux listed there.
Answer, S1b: 12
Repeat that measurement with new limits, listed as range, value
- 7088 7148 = 12.2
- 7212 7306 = 13.4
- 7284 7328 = 13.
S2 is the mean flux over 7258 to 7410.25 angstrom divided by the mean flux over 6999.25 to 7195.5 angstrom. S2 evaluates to 1.08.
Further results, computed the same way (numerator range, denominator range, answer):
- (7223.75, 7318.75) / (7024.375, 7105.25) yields 1.03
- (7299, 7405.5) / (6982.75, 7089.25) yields 1.06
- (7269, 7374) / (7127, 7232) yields 1.10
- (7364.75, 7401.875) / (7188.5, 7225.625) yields 1.12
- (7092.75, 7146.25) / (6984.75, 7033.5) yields 0.96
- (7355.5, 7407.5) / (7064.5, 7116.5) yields 1.11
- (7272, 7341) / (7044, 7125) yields 1.06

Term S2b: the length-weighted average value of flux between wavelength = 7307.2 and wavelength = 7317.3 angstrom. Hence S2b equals 12.9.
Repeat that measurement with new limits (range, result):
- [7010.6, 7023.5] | 12.3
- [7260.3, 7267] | 12.8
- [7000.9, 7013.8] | 12.2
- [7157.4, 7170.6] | 11.9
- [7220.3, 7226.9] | 12.4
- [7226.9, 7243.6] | 12.6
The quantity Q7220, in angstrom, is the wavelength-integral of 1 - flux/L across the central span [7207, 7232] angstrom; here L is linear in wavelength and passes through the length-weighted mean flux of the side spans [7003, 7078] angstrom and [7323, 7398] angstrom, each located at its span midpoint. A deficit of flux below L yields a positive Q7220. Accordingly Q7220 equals 1.37 angstrom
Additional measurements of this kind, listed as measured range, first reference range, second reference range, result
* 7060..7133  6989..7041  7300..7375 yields 3.1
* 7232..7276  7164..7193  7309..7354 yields -0.4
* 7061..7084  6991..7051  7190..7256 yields 0.3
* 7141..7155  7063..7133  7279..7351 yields 0.6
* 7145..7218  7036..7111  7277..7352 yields 3.7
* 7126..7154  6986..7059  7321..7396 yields 2.7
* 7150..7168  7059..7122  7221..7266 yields 0.5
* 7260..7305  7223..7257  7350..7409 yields -0.6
